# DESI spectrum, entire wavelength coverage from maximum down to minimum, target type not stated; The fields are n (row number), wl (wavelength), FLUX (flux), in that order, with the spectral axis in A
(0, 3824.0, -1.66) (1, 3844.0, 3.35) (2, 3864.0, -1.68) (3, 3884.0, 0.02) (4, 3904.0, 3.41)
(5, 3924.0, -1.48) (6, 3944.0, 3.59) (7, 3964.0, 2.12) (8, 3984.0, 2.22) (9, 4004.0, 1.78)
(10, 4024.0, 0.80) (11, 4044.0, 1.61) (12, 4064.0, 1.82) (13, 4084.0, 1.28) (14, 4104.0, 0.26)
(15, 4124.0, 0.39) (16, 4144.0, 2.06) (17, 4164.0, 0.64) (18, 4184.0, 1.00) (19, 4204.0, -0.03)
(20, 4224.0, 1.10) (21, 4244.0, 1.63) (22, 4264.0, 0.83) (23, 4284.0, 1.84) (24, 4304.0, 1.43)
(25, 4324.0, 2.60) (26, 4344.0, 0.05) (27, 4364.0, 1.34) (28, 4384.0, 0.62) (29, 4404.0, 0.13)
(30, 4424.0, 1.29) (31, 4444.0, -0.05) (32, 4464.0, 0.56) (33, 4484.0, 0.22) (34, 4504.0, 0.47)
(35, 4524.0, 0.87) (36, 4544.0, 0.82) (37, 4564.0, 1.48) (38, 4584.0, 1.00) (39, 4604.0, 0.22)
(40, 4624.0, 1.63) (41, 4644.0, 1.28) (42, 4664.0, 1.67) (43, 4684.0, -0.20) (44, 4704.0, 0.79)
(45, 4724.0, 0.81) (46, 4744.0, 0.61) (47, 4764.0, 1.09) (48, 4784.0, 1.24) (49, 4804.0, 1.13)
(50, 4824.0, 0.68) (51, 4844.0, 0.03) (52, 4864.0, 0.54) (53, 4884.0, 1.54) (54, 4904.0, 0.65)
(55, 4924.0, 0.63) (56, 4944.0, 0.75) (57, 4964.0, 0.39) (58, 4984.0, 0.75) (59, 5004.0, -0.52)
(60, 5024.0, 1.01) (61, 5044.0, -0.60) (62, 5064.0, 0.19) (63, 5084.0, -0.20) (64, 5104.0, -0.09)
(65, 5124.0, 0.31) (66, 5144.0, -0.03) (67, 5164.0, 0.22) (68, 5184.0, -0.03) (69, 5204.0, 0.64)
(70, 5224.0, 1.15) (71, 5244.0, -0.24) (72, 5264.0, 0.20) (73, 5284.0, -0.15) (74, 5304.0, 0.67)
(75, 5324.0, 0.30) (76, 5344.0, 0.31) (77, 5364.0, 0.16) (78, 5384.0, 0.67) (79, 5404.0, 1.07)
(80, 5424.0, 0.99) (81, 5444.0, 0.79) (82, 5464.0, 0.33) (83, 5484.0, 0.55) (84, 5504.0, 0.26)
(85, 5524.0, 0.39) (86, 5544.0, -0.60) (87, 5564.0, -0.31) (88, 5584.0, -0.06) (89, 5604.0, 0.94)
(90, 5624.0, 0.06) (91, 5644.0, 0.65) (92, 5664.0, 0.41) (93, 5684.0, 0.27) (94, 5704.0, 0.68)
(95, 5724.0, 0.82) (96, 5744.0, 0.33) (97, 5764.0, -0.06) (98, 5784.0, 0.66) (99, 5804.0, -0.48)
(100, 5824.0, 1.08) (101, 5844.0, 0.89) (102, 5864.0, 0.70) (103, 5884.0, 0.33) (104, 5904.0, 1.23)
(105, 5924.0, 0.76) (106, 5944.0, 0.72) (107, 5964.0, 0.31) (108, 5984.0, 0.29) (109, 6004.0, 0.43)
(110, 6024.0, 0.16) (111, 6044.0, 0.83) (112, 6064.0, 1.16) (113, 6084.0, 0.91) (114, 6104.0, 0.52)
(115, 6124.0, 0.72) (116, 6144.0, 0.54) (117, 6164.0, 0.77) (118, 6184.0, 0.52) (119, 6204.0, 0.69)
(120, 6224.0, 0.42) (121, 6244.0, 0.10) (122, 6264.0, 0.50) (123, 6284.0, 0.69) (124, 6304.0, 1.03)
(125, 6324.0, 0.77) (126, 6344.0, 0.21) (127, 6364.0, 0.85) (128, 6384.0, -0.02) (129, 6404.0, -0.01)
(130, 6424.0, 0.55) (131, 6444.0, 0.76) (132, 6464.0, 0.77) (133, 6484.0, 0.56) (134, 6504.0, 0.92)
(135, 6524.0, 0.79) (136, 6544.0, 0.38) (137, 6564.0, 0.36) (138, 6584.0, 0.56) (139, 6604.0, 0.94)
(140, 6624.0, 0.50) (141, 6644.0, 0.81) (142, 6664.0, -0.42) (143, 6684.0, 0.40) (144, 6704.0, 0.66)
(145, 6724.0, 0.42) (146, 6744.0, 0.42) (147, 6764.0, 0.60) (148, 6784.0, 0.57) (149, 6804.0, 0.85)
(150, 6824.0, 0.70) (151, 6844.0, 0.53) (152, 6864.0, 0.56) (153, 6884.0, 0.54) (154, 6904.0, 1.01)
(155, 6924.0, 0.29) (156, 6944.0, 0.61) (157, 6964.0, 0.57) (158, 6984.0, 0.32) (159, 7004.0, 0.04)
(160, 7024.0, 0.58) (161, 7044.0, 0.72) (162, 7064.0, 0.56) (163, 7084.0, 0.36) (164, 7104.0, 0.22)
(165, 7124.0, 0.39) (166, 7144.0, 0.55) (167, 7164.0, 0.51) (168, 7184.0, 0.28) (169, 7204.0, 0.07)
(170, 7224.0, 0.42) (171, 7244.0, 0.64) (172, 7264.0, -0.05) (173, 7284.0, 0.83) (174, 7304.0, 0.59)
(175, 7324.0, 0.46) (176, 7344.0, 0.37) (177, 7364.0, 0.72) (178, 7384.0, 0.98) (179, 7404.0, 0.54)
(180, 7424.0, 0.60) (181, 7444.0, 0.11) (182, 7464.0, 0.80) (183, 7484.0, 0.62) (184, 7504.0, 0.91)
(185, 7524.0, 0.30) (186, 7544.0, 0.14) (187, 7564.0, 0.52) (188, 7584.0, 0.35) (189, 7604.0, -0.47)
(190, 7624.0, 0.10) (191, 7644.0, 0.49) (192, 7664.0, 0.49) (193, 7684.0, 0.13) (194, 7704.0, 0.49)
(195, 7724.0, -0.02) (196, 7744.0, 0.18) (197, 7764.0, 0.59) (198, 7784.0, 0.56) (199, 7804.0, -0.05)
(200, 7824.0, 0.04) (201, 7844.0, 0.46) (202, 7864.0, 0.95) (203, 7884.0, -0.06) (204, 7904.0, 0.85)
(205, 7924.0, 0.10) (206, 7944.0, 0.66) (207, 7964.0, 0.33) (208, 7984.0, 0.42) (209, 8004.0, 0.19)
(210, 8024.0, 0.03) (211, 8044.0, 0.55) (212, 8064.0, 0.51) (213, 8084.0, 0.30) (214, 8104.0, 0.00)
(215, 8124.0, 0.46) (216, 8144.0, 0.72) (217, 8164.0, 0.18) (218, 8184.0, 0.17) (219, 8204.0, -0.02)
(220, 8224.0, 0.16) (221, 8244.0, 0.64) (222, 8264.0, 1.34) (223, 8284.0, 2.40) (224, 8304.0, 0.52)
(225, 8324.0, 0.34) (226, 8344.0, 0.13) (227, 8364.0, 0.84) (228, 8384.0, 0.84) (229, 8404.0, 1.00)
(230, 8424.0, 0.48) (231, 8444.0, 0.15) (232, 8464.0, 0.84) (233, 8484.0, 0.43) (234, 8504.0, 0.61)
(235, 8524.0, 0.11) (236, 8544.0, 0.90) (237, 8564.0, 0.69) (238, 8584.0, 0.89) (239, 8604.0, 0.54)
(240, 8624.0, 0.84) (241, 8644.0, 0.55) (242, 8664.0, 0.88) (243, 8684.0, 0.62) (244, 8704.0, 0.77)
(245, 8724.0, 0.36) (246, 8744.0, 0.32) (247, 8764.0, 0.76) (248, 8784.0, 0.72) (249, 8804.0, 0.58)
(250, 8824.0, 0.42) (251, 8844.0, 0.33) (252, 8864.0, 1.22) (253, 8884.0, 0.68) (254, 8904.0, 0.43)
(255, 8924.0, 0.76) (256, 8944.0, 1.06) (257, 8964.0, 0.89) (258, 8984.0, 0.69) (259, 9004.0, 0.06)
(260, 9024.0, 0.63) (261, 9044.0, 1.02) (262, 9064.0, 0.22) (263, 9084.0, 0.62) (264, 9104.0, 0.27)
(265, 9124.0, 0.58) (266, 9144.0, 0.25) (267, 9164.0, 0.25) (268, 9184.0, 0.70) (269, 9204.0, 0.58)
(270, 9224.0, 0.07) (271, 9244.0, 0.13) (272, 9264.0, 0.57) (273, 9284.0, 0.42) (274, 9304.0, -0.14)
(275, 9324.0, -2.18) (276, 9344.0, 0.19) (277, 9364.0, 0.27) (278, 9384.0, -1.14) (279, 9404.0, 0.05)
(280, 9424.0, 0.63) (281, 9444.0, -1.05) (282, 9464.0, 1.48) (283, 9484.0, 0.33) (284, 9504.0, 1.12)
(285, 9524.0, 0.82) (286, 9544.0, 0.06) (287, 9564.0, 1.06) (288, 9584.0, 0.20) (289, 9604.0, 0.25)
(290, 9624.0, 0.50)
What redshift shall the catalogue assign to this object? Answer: 1.22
